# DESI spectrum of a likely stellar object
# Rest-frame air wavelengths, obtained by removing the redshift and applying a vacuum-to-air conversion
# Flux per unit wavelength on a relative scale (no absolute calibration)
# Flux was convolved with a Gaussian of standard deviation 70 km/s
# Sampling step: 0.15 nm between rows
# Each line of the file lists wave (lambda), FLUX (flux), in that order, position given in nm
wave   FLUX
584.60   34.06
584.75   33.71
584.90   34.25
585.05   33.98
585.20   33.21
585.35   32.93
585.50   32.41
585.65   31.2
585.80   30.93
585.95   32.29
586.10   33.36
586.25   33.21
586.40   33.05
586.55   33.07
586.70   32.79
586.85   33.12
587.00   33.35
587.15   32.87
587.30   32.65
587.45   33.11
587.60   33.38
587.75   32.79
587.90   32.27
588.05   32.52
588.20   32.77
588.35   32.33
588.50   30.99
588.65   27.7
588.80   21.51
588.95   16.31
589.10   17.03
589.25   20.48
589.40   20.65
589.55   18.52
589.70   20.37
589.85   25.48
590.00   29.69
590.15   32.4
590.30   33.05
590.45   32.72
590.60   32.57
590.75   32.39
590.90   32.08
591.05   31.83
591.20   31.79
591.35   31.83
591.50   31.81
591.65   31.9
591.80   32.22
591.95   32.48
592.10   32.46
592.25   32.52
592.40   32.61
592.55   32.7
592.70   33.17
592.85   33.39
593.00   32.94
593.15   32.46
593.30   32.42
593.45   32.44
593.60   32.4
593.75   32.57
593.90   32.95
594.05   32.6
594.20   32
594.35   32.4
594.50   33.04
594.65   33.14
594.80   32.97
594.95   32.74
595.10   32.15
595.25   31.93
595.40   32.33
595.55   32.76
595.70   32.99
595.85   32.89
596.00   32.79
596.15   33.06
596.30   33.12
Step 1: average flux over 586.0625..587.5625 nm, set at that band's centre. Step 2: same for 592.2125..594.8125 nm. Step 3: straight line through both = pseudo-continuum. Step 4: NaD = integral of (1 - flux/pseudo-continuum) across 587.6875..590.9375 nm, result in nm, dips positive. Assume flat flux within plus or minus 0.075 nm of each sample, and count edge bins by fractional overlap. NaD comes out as 0.54 nm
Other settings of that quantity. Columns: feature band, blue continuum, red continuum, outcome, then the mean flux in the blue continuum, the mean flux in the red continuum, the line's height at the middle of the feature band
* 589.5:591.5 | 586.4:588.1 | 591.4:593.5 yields 0.17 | 32.9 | 32.5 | 32.7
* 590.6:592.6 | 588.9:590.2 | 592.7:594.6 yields -0.35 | 22.2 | 32.7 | 27.5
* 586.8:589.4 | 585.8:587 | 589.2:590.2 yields -0.04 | 32.9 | 23.8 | 28.2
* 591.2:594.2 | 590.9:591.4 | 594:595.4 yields -0.03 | 31.9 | 32.5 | 32.2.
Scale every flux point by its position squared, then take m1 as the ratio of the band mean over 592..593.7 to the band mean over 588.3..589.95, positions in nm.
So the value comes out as 1.45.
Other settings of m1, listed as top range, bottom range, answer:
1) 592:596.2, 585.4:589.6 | 1.13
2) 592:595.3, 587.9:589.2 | 1.25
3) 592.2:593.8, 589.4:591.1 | 1.15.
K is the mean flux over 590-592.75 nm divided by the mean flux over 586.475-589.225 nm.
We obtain 1.08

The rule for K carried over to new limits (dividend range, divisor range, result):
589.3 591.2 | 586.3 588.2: 0.87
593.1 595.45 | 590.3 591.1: 1.00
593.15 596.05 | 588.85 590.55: 1.34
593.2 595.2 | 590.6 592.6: 1.01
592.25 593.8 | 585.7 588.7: 1.01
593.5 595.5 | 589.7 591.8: 1.05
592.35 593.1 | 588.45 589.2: 1.47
